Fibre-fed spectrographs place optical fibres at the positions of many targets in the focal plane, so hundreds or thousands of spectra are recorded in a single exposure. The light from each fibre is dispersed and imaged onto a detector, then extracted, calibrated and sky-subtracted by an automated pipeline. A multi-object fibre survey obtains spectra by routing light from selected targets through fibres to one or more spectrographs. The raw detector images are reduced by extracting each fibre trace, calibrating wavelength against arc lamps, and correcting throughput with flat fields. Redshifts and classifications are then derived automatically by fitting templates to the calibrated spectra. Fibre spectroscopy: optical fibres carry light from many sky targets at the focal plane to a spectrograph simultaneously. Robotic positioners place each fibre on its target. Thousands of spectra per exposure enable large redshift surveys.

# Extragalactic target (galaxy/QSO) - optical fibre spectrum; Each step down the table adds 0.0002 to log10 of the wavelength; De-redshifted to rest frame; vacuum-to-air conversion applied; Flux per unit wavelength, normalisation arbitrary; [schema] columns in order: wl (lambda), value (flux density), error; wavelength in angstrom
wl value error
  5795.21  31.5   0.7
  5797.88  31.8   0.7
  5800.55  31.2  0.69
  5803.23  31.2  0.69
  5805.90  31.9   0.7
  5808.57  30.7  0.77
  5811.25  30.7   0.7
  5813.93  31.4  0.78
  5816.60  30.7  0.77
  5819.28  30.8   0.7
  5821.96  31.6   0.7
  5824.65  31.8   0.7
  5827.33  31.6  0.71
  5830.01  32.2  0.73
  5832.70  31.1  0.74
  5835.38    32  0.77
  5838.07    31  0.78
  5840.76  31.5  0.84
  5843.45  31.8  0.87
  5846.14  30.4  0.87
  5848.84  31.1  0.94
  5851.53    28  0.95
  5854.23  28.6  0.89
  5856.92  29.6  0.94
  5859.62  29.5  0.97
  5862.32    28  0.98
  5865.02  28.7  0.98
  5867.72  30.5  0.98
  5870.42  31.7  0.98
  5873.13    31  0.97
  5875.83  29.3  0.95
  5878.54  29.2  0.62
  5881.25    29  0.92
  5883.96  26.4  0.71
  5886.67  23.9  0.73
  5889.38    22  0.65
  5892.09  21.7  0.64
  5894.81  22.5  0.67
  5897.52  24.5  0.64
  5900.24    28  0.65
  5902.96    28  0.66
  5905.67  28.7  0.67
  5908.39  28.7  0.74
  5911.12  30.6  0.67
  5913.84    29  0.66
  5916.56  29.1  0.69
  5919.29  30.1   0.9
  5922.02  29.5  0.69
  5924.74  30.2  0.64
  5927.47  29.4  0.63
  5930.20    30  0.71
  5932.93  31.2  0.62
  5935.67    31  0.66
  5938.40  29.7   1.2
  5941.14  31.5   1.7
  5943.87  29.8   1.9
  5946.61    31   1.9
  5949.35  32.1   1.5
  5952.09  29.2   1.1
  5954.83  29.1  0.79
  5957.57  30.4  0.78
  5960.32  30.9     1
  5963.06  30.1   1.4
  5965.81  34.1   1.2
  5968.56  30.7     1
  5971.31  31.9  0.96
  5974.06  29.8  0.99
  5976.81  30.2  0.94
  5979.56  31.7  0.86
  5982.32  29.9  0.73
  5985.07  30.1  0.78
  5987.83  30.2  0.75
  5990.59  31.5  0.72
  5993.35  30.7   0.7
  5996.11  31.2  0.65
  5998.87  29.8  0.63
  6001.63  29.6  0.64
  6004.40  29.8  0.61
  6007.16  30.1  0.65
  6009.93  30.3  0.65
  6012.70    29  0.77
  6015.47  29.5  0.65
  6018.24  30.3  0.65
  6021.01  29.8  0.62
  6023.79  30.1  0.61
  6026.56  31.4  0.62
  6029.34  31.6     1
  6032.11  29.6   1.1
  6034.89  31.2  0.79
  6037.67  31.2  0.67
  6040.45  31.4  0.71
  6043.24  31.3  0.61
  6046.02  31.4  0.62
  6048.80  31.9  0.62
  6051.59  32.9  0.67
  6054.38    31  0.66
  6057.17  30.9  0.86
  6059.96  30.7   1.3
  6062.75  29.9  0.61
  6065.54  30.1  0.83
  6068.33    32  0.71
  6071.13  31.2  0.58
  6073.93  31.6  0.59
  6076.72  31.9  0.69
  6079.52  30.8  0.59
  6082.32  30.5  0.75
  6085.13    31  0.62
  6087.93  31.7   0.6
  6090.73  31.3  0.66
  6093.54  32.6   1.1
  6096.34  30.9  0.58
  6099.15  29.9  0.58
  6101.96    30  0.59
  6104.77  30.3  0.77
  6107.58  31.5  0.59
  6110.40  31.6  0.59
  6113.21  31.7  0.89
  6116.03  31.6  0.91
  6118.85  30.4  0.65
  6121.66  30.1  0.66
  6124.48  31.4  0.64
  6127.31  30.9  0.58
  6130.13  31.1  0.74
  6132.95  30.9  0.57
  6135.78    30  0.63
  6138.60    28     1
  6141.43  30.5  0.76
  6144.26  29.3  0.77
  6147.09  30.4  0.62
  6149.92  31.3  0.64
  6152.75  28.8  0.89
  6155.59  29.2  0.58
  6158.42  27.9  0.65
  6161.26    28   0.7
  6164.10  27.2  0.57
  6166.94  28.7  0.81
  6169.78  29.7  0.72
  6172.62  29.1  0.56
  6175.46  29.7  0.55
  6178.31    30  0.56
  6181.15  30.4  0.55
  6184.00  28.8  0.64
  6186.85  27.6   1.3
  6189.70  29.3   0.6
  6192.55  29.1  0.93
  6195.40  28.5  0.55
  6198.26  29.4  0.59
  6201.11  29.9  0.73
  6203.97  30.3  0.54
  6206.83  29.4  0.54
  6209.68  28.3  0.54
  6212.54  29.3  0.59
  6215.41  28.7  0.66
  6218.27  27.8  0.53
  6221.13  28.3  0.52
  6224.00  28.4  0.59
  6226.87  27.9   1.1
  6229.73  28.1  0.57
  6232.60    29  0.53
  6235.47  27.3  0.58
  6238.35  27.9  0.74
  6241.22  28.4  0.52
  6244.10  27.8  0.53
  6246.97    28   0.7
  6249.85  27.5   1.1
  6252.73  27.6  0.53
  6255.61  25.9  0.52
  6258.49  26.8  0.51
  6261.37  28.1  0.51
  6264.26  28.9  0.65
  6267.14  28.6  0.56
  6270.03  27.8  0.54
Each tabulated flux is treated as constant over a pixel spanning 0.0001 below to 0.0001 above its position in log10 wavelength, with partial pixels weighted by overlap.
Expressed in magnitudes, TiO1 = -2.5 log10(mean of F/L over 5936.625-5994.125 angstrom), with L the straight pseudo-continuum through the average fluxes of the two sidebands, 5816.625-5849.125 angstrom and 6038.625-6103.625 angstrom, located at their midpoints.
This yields 0.020 mag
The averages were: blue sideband 31.4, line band 30.7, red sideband 31.2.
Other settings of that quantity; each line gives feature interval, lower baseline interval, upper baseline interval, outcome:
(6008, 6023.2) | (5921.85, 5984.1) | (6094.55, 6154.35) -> 0.03 mag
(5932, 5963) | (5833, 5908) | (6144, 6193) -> -0.07 mag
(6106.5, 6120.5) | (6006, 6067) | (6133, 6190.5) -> -0.05 mag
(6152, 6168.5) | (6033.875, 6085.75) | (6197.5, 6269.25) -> 0.05 mag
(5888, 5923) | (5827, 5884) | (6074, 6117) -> 0.12 mag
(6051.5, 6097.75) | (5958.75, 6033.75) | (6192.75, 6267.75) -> -0.05 mag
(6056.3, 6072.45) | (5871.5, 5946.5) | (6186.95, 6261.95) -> -0.09 mag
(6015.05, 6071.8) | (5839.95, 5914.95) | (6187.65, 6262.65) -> -0.10 mag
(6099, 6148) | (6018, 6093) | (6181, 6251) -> -0.02 mag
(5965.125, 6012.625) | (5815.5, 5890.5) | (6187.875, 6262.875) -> -0.05 mag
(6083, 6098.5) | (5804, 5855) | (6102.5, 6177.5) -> -0.04 mag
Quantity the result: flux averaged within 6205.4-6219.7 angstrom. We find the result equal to 28.7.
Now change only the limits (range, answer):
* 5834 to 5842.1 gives 31.5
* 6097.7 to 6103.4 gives 30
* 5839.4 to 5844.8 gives 31.7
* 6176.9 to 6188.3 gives 29.2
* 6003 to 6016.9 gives 29.7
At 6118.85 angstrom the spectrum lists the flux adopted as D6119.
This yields 30.4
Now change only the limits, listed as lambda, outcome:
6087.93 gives 31.7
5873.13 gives 31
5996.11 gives 31.2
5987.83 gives 30.2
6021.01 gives 29.8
